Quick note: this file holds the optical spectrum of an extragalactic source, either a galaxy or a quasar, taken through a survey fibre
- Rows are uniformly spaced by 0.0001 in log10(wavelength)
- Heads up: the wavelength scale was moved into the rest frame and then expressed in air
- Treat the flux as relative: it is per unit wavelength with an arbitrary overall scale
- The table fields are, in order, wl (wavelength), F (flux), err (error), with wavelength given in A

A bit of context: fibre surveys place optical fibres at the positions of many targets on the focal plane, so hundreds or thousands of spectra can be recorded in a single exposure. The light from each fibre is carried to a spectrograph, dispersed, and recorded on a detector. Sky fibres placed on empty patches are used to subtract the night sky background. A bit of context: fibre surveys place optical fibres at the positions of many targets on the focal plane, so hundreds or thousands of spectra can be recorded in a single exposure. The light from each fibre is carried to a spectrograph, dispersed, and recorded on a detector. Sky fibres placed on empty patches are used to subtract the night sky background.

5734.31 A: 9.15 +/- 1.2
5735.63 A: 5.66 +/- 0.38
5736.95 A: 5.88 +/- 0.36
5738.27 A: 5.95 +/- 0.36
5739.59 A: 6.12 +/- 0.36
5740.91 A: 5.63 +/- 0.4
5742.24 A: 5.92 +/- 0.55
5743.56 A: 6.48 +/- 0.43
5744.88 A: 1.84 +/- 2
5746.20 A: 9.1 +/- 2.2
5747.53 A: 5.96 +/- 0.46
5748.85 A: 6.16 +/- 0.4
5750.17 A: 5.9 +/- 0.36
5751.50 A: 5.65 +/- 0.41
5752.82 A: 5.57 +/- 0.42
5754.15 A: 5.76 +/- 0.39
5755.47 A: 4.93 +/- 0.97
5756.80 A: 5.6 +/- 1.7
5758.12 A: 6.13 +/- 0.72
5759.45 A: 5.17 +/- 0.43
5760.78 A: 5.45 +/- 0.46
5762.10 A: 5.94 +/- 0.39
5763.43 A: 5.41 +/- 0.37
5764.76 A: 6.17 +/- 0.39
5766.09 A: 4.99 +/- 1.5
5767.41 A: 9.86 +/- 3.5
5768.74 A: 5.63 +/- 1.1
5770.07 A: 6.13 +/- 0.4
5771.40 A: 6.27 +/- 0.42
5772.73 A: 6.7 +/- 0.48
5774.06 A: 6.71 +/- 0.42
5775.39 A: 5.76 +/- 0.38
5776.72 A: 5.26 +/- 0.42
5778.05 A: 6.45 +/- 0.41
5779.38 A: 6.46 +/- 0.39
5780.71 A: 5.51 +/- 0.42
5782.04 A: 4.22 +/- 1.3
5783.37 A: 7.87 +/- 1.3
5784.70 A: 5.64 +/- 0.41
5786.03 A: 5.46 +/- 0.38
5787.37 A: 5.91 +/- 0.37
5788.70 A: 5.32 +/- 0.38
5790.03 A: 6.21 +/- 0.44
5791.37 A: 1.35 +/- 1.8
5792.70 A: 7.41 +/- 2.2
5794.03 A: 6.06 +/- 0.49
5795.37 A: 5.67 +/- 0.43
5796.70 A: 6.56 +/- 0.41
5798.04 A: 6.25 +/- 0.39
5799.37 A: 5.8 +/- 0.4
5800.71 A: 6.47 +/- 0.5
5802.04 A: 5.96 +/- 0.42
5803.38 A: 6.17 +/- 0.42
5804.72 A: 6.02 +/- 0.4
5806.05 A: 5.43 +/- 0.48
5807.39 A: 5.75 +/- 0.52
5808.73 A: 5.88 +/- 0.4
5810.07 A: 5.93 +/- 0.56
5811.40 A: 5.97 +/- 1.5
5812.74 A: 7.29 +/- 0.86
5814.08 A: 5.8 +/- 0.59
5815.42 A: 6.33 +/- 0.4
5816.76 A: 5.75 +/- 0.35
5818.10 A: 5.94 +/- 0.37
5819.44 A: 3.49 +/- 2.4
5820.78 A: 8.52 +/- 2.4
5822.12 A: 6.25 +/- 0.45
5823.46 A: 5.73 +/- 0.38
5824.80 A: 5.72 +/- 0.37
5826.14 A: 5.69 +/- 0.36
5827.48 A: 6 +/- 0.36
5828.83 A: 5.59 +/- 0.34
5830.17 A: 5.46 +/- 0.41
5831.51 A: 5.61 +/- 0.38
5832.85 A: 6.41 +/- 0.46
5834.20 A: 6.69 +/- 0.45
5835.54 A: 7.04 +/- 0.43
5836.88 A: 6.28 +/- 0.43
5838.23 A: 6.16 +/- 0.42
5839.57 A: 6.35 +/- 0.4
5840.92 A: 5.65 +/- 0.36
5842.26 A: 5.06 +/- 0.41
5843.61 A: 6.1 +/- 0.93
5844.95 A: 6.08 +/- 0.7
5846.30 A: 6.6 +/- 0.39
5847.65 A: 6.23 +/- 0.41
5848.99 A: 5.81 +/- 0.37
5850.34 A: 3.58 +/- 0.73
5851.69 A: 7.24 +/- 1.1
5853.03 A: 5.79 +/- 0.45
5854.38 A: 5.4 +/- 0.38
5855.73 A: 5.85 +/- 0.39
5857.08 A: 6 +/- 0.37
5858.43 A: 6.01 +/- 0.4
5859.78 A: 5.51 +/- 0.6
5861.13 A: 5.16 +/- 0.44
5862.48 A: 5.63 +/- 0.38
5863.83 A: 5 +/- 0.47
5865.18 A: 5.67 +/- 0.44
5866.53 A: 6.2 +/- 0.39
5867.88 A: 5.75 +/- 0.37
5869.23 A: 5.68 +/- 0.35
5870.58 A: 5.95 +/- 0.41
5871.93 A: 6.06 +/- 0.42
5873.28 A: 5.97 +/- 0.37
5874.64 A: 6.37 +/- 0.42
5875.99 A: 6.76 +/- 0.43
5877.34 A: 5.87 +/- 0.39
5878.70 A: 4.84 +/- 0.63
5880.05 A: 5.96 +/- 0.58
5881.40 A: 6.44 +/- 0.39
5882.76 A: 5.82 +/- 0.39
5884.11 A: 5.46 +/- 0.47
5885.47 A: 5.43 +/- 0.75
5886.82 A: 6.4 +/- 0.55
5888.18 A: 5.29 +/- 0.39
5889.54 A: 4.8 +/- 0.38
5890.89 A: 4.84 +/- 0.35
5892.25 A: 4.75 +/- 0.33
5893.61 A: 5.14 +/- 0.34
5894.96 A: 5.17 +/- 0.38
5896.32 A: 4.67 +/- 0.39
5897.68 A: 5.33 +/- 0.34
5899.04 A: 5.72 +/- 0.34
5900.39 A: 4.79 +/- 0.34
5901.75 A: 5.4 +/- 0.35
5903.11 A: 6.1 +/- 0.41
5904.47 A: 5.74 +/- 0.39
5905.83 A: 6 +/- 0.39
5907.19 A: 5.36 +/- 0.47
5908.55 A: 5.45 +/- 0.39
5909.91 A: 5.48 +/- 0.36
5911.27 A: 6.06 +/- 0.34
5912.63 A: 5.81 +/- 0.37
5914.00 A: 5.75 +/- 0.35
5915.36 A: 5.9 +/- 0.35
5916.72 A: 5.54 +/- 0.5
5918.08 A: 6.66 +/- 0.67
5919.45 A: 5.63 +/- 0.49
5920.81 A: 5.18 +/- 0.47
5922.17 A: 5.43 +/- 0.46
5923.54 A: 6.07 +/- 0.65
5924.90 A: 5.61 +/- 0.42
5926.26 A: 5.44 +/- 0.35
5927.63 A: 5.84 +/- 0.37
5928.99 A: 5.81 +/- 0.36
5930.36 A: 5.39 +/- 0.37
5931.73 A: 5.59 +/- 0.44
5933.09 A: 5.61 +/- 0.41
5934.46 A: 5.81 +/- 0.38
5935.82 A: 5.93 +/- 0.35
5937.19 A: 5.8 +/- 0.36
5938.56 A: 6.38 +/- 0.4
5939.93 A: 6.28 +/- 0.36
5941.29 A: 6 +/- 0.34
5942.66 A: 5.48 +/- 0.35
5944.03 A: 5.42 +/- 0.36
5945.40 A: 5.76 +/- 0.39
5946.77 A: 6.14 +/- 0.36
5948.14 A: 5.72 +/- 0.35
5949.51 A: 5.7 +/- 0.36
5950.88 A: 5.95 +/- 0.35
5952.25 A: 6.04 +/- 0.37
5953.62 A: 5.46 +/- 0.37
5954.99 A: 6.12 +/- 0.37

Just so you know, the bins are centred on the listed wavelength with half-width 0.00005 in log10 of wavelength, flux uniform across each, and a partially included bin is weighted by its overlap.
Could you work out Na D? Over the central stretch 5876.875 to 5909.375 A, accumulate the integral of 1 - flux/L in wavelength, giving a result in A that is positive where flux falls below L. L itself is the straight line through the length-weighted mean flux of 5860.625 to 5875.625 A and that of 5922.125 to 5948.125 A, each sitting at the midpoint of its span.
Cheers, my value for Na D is 1.9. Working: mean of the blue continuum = 5.8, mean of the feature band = 5.45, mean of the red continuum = 5.78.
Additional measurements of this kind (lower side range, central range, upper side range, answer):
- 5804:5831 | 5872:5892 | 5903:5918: 0.3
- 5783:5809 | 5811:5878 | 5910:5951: -1.4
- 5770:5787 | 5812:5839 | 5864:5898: -1.2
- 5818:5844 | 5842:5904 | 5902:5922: 2.3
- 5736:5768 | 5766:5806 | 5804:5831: -0.7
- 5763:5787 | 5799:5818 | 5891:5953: 0.0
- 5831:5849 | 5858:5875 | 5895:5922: 0.5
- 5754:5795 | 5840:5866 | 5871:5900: -0.3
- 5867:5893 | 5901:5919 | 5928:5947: -0.1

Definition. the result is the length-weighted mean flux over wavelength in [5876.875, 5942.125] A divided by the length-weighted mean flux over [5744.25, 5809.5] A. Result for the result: 1.0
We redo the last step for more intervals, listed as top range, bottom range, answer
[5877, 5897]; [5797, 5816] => 0.88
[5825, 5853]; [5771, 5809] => 1.02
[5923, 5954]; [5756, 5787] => 0.96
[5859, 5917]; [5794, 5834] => 0.94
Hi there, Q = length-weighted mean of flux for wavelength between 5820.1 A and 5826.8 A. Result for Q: 6.38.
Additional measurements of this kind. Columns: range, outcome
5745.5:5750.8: 6.75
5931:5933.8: 5.59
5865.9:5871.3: 5.9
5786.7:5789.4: 5.63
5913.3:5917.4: 5.73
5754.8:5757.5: 5.29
